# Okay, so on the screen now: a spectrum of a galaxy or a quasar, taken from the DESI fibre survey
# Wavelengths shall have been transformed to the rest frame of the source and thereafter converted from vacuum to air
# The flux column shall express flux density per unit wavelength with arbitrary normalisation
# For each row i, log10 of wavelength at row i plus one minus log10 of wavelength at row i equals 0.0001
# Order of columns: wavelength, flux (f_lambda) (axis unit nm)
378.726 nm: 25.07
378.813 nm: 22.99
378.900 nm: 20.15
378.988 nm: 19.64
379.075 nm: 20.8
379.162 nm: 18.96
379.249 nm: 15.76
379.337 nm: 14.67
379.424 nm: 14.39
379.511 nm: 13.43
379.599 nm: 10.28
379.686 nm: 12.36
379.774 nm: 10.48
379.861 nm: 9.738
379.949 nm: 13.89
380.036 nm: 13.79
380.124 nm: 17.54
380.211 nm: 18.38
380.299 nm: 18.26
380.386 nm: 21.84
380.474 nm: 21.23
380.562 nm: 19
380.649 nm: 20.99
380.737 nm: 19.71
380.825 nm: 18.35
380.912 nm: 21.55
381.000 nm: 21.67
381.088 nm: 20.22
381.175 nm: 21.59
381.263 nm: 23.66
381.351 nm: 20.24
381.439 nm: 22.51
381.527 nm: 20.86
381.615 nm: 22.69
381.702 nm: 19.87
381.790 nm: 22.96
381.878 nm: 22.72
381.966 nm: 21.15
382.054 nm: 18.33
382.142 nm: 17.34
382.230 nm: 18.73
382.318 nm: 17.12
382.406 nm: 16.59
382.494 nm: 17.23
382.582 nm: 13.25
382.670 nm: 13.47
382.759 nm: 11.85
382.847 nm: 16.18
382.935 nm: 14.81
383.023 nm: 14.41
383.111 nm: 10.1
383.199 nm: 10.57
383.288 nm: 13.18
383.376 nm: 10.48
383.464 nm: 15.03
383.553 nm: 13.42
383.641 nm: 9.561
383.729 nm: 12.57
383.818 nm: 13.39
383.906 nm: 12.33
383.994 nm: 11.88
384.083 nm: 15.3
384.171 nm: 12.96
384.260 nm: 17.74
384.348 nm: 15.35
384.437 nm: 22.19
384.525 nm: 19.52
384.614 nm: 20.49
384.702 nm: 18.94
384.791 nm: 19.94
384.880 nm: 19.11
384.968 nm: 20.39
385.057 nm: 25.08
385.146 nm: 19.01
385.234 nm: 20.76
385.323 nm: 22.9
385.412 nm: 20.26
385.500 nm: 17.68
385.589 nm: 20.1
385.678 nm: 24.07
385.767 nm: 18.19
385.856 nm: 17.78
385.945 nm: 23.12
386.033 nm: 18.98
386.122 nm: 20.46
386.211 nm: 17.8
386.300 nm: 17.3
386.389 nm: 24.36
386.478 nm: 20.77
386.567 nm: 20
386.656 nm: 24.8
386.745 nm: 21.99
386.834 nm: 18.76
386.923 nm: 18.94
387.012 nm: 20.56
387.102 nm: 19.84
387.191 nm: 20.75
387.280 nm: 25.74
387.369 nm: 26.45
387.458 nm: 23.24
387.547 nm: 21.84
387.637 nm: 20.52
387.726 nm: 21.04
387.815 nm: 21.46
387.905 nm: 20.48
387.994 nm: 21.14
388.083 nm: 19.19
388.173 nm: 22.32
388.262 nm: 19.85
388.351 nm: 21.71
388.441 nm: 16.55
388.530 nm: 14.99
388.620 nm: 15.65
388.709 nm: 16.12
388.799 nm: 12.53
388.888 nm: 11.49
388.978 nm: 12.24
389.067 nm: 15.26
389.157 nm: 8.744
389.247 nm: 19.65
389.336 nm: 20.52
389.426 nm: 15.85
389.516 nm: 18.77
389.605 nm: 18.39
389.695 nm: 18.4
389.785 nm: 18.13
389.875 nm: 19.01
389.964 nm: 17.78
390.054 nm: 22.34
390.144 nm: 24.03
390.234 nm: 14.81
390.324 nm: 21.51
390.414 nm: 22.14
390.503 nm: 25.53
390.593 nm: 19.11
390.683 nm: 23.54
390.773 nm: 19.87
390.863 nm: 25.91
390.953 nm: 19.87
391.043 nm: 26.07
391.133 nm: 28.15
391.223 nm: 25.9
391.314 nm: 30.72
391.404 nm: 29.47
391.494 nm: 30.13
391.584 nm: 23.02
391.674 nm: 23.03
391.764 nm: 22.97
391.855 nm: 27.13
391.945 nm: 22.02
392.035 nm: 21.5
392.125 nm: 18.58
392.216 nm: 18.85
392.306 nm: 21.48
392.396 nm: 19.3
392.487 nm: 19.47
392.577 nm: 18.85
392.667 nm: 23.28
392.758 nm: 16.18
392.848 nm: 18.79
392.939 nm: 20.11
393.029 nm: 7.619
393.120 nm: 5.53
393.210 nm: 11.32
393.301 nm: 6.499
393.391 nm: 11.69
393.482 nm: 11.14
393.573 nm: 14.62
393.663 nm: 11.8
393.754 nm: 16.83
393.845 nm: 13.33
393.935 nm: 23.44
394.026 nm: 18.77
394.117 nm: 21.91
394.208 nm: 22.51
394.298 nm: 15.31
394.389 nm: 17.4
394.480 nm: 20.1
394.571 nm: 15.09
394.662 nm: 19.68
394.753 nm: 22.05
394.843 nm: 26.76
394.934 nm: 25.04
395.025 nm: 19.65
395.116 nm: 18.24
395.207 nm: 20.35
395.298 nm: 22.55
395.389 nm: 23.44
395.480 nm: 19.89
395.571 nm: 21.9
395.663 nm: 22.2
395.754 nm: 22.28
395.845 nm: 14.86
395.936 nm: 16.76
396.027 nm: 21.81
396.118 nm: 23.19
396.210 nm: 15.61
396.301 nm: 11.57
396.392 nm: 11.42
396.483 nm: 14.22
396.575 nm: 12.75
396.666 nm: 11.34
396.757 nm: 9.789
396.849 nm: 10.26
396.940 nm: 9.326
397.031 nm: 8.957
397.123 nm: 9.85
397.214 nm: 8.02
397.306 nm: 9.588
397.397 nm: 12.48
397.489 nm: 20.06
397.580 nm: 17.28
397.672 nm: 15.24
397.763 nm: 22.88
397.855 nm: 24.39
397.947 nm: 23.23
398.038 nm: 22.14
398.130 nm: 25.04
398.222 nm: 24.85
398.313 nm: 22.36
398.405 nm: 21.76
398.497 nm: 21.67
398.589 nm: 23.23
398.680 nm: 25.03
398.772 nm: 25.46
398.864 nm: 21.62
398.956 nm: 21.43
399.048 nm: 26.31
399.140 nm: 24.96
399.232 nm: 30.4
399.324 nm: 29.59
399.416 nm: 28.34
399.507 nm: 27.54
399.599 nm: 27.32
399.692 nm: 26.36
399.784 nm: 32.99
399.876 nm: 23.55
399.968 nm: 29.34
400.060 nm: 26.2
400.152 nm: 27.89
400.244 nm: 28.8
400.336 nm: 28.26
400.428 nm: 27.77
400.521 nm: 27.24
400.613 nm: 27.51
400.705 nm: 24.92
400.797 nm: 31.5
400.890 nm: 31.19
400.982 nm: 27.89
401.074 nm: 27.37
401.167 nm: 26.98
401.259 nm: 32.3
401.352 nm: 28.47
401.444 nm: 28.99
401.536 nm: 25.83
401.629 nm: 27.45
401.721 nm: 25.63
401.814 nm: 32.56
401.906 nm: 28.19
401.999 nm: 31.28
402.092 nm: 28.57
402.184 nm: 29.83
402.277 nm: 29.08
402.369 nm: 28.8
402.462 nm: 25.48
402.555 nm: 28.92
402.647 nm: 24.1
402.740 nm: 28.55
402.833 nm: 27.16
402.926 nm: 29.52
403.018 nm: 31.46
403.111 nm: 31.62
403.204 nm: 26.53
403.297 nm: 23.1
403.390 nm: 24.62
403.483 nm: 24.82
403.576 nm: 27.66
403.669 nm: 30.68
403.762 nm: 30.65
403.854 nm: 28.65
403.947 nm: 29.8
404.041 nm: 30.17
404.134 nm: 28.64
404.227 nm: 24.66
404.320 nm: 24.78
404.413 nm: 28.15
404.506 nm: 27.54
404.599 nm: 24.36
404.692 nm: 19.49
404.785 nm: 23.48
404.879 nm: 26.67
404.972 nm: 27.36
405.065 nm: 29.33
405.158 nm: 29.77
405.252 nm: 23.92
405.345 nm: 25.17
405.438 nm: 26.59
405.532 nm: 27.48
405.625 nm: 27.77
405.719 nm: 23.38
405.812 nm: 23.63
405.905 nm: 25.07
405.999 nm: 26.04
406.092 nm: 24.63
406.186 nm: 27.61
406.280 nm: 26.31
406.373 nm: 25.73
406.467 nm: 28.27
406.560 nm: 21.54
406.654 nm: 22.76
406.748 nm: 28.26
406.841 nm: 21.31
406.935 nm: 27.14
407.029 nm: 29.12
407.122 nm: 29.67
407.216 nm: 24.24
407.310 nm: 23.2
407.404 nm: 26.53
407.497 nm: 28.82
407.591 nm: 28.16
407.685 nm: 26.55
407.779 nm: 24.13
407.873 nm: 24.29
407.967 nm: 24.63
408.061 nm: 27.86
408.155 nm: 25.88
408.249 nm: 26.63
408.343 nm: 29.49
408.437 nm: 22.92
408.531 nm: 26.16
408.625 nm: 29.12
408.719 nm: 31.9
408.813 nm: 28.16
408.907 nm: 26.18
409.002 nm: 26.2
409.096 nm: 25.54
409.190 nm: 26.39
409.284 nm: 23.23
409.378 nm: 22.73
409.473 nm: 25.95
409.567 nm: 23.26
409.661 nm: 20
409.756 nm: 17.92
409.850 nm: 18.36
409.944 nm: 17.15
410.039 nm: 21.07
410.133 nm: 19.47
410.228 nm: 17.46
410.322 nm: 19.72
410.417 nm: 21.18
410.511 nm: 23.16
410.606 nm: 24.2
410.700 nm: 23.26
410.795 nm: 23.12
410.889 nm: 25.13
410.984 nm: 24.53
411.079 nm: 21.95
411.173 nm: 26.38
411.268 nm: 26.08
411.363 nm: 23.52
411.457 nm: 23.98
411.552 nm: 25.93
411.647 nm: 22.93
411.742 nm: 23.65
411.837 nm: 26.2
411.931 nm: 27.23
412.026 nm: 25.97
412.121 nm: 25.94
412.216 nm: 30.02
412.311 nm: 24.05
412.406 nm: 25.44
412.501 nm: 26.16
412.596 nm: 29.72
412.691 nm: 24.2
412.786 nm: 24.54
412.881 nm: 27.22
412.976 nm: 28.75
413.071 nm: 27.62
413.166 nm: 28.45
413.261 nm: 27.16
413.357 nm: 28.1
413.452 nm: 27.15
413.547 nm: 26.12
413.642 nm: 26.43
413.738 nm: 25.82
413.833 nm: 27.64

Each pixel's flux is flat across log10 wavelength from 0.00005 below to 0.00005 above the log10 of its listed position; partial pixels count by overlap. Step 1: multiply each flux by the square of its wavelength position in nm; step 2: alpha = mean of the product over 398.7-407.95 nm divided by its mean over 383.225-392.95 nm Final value 1.5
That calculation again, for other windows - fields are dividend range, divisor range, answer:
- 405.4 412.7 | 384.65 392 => 1.34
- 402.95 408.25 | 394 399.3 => 1.44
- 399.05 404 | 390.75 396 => 1.48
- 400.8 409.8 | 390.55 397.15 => 1.52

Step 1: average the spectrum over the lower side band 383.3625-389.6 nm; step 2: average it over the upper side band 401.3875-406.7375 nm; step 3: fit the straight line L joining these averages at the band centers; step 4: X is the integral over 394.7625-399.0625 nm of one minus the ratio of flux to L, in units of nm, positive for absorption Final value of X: 0.90 nm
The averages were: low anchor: 18.6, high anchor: 27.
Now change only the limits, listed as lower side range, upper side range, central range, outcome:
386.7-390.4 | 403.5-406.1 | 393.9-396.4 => 0.25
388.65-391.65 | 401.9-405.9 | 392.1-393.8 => 0.50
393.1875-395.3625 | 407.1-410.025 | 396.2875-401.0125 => -0.37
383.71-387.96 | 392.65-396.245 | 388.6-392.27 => -0.37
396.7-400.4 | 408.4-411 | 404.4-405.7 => -0.19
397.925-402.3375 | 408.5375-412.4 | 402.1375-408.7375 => -0.32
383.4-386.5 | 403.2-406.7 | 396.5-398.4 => 0.59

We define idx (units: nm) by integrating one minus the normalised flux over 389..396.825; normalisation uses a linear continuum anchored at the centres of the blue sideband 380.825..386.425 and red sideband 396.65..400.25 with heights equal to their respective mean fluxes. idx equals 0.39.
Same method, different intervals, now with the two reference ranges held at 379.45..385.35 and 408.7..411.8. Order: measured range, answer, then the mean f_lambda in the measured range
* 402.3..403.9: -0.45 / 27.8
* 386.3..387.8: -0.29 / 21.7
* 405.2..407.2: -0.30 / 25.8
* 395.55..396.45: 0.10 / 18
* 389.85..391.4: -0.32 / 23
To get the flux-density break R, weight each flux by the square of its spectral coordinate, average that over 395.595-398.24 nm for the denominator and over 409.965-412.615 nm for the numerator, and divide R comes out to 1.59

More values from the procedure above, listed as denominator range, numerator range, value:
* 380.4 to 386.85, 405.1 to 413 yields 1.55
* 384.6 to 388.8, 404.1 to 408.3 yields 1.40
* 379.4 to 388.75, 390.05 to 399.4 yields 1.13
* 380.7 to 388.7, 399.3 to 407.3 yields 1.60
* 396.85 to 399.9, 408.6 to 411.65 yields 1.16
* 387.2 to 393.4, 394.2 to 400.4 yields 1.08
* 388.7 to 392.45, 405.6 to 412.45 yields 1.31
